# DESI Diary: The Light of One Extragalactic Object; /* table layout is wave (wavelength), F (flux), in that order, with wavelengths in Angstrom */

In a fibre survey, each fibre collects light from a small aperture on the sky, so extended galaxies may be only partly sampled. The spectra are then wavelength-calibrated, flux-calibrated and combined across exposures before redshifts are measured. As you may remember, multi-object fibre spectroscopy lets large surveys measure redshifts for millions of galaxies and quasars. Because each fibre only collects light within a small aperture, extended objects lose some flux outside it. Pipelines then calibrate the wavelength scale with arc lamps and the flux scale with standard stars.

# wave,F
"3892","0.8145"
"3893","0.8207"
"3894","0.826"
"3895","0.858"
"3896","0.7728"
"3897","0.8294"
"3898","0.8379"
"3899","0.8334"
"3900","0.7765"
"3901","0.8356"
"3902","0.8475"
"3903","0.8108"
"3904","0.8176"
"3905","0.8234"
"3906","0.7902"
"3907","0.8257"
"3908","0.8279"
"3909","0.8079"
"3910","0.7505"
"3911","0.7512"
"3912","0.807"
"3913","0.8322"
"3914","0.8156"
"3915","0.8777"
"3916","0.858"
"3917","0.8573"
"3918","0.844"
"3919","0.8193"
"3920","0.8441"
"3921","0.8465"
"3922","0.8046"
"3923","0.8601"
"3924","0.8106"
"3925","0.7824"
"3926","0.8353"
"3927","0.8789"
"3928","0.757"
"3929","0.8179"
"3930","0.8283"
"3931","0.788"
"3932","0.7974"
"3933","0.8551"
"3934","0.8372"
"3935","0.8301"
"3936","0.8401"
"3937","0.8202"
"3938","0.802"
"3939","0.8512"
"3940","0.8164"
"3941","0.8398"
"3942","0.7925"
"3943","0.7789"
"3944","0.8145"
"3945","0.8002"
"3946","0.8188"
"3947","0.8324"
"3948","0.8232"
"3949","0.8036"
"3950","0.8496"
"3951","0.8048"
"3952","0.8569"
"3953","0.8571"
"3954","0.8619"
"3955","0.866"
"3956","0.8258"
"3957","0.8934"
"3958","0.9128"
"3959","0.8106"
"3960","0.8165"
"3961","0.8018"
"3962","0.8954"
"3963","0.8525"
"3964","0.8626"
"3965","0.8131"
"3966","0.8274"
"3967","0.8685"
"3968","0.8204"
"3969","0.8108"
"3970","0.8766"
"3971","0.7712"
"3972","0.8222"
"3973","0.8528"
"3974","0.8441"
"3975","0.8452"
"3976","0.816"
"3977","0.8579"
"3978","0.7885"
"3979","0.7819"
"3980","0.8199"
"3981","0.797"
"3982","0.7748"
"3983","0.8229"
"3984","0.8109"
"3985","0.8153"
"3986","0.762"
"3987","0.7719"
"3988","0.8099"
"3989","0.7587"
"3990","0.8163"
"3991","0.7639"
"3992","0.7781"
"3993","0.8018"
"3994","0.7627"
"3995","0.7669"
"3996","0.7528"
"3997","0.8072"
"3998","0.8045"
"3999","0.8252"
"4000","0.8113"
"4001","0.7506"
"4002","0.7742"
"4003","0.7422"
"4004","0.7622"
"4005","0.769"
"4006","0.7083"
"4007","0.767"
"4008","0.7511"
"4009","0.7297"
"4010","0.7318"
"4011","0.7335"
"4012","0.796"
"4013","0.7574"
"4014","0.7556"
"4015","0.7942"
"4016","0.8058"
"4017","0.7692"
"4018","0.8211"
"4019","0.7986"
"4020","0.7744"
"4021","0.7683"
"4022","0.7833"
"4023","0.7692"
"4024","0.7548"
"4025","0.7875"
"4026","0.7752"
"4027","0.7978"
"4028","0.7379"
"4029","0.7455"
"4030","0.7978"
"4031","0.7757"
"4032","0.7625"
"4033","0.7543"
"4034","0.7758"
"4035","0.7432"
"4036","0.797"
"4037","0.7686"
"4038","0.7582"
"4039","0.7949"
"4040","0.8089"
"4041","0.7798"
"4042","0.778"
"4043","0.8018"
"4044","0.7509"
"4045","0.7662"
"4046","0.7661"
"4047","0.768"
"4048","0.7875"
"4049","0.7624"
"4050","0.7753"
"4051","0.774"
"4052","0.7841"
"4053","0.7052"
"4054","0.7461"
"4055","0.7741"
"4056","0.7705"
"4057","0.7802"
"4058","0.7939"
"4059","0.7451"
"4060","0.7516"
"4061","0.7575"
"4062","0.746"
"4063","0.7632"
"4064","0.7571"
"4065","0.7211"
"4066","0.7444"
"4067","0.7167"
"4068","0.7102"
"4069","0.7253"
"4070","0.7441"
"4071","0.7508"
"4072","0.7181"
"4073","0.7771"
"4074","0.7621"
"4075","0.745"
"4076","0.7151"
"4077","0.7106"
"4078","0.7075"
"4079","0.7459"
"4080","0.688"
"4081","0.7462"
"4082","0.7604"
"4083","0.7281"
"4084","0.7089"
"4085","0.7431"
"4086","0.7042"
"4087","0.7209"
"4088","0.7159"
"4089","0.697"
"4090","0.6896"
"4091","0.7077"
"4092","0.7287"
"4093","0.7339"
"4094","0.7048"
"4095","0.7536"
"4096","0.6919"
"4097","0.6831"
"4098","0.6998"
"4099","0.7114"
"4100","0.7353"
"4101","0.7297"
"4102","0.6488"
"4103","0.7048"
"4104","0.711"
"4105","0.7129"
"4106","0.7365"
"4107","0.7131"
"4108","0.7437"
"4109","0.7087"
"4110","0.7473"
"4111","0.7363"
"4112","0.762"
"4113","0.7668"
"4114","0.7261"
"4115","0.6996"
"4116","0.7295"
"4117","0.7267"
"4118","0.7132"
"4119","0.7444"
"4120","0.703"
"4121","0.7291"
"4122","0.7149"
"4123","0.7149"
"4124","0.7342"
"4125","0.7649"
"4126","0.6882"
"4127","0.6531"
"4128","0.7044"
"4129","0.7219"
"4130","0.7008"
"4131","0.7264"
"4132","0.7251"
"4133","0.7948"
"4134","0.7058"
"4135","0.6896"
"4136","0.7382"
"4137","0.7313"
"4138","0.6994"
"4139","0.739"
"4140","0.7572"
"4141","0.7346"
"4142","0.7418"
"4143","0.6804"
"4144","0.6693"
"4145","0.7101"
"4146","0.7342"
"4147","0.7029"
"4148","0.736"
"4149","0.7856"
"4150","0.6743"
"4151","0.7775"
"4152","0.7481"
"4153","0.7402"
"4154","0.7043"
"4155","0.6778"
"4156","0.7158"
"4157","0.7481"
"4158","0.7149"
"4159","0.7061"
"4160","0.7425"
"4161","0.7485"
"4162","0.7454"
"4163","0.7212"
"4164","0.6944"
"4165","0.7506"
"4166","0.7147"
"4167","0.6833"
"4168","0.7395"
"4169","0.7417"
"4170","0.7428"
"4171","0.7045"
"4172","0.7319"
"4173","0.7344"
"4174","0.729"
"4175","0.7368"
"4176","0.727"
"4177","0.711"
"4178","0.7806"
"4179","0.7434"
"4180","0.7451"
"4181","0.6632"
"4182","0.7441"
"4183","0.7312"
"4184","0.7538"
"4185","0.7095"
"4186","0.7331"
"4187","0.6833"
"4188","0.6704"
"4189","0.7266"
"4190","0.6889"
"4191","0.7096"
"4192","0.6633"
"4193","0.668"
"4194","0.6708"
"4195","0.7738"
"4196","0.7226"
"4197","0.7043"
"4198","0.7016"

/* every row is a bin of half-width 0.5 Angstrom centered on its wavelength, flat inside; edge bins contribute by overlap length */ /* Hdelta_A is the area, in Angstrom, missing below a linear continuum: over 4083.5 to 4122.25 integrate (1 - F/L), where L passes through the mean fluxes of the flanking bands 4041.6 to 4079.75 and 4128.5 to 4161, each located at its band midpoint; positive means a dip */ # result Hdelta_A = 1.0 Angstrom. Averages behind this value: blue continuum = 0.752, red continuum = 0.725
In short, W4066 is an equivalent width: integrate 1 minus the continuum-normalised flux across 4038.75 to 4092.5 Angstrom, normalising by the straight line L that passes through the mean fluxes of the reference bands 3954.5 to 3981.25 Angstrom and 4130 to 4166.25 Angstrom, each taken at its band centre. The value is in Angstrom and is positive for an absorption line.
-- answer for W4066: 2.0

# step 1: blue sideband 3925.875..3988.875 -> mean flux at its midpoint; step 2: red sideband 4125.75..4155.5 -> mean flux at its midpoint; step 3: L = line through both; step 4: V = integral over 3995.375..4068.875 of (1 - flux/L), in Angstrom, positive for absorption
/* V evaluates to 1.40 Angstrom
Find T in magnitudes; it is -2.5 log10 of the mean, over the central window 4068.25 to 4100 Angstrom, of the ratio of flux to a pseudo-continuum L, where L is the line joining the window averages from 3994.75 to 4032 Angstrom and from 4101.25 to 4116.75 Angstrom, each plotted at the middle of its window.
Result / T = 0.02 mag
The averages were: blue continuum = 0.772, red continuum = 0.723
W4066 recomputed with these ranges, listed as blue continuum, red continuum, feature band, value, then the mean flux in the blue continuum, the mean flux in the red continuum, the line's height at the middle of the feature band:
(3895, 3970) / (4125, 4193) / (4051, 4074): 0.5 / 0.827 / 0.721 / 0.766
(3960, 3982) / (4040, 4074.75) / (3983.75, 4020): 1.2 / 0.828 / 0.758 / 0.803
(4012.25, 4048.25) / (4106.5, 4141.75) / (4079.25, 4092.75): 0.5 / 0.776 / 0.725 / 0.746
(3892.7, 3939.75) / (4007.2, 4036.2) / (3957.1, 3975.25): -1.0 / 0.822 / 0.77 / 0.798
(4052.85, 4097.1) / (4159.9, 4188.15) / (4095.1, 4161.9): 0.7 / 0.734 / 0.727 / 0.73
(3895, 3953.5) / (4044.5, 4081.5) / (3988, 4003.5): 0.0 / 0.821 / 0.749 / 0.784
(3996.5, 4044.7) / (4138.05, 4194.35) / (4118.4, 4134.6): 0.3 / 0.773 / 0.721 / 0.735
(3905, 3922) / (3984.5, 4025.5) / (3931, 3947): -0.2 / 0.822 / 0.775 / 0.809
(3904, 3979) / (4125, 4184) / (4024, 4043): 0.2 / 0.828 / 0.724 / 0.783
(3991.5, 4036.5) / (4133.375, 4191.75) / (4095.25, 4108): 0.6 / 0.772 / 0.723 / 0.743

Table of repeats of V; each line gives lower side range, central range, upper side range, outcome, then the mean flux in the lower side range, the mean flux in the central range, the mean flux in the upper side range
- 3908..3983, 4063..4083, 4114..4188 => 0.7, 0.827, 0.735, 0.723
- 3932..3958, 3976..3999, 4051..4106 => 0.2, 0.832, 0.793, 0.731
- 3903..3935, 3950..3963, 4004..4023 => -0.8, 0.821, 0.85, 0.767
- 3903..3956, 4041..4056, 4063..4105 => -0.4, 0.823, 0.768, 0.722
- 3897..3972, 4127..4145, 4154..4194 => 0.4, 0.827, 0.719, 0.719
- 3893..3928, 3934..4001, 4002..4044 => -1.9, 0.822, 0.819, 0.77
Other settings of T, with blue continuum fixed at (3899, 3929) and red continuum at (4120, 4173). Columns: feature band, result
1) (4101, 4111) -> 0.036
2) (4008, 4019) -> 0.012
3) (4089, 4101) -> 0.047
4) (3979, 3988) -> -0.007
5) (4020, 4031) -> 0.002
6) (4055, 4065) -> -0.003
